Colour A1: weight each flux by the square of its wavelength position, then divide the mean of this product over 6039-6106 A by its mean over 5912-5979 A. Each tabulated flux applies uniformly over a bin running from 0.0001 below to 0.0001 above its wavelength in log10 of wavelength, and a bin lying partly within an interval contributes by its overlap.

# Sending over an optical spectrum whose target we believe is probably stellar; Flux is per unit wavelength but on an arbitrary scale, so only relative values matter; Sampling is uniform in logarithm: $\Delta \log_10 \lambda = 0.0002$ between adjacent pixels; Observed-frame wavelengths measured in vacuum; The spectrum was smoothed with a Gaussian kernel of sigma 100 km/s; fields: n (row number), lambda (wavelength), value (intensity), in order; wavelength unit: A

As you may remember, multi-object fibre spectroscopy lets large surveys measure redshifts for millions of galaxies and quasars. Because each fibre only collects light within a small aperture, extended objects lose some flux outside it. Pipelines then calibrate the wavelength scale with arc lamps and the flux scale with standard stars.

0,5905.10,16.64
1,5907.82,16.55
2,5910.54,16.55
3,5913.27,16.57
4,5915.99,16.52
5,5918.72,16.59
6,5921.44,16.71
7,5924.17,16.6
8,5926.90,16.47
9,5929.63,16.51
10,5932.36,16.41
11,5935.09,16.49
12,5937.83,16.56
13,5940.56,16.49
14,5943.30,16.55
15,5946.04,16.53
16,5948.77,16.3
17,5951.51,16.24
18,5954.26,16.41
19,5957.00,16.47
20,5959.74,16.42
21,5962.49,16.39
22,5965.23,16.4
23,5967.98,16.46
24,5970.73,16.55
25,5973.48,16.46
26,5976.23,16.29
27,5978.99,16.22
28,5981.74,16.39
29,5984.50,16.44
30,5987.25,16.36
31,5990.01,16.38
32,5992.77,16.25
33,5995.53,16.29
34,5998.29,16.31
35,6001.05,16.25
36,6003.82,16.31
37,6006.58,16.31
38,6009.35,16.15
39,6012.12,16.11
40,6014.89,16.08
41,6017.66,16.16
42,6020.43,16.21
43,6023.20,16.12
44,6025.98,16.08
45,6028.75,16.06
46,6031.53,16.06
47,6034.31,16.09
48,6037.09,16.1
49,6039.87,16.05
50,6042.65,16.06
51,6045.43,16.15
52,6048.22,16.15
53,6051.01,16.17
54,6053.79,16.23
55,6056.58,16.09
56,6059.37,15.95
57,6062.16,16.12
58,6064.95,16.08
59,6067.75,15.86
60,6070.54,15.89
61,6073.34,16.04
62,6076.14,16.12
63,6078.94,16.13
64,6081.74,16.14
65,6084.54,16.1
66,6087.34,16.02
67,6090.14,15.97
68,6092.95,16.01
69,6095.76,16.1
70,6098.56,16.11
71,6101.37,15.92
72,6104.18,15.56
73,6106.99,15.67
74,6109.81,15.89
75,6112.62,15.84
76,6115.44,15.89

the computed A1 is 1.0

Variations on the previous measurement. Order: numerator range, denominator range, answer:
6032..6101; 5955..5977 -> 1.01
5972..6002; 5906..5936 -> 1.01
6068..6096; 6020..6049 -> 1.01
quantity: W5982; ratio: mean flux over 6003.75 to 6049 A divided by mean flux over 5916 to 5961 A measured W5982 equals 0.98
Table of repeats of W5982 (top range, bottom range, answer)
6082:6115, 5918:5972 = 0.97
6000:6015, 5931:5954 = 0.99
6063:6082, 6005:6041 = 0.99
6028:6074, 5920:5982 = 0.98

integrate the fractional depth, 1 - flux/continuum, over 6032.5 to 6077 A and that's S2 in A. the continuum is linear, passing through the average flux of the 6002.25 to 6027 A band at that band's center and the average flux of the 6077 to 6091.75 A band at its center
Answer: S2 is 0.12 A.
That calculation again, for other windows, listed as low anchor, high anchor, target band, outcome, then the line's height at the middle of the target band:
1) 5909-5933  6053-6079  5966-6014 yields -0.1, 16.3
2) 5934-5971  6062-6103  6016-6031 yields 0.1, 16.2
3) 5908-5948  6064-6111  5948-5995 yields 0.0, 16.4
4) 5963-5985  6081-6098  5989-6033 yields 0.3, 16.3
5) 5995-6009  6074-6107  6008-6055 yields 0.2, 16.2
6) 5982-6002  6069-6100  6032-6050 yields 0.1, 16.2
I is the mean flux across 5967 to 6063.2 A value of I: 16.2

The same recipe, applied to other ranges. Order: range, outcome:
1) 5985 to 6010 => 16.3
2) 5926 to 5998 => 16.4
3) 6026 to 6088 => 16.1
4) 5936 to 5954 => 16.4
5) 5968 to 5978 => 16.4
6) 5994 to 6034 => 16.2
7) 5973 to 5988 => 16.4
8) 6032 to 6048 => 16.1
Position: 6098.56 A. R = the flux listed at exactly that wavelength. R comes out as 16.11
